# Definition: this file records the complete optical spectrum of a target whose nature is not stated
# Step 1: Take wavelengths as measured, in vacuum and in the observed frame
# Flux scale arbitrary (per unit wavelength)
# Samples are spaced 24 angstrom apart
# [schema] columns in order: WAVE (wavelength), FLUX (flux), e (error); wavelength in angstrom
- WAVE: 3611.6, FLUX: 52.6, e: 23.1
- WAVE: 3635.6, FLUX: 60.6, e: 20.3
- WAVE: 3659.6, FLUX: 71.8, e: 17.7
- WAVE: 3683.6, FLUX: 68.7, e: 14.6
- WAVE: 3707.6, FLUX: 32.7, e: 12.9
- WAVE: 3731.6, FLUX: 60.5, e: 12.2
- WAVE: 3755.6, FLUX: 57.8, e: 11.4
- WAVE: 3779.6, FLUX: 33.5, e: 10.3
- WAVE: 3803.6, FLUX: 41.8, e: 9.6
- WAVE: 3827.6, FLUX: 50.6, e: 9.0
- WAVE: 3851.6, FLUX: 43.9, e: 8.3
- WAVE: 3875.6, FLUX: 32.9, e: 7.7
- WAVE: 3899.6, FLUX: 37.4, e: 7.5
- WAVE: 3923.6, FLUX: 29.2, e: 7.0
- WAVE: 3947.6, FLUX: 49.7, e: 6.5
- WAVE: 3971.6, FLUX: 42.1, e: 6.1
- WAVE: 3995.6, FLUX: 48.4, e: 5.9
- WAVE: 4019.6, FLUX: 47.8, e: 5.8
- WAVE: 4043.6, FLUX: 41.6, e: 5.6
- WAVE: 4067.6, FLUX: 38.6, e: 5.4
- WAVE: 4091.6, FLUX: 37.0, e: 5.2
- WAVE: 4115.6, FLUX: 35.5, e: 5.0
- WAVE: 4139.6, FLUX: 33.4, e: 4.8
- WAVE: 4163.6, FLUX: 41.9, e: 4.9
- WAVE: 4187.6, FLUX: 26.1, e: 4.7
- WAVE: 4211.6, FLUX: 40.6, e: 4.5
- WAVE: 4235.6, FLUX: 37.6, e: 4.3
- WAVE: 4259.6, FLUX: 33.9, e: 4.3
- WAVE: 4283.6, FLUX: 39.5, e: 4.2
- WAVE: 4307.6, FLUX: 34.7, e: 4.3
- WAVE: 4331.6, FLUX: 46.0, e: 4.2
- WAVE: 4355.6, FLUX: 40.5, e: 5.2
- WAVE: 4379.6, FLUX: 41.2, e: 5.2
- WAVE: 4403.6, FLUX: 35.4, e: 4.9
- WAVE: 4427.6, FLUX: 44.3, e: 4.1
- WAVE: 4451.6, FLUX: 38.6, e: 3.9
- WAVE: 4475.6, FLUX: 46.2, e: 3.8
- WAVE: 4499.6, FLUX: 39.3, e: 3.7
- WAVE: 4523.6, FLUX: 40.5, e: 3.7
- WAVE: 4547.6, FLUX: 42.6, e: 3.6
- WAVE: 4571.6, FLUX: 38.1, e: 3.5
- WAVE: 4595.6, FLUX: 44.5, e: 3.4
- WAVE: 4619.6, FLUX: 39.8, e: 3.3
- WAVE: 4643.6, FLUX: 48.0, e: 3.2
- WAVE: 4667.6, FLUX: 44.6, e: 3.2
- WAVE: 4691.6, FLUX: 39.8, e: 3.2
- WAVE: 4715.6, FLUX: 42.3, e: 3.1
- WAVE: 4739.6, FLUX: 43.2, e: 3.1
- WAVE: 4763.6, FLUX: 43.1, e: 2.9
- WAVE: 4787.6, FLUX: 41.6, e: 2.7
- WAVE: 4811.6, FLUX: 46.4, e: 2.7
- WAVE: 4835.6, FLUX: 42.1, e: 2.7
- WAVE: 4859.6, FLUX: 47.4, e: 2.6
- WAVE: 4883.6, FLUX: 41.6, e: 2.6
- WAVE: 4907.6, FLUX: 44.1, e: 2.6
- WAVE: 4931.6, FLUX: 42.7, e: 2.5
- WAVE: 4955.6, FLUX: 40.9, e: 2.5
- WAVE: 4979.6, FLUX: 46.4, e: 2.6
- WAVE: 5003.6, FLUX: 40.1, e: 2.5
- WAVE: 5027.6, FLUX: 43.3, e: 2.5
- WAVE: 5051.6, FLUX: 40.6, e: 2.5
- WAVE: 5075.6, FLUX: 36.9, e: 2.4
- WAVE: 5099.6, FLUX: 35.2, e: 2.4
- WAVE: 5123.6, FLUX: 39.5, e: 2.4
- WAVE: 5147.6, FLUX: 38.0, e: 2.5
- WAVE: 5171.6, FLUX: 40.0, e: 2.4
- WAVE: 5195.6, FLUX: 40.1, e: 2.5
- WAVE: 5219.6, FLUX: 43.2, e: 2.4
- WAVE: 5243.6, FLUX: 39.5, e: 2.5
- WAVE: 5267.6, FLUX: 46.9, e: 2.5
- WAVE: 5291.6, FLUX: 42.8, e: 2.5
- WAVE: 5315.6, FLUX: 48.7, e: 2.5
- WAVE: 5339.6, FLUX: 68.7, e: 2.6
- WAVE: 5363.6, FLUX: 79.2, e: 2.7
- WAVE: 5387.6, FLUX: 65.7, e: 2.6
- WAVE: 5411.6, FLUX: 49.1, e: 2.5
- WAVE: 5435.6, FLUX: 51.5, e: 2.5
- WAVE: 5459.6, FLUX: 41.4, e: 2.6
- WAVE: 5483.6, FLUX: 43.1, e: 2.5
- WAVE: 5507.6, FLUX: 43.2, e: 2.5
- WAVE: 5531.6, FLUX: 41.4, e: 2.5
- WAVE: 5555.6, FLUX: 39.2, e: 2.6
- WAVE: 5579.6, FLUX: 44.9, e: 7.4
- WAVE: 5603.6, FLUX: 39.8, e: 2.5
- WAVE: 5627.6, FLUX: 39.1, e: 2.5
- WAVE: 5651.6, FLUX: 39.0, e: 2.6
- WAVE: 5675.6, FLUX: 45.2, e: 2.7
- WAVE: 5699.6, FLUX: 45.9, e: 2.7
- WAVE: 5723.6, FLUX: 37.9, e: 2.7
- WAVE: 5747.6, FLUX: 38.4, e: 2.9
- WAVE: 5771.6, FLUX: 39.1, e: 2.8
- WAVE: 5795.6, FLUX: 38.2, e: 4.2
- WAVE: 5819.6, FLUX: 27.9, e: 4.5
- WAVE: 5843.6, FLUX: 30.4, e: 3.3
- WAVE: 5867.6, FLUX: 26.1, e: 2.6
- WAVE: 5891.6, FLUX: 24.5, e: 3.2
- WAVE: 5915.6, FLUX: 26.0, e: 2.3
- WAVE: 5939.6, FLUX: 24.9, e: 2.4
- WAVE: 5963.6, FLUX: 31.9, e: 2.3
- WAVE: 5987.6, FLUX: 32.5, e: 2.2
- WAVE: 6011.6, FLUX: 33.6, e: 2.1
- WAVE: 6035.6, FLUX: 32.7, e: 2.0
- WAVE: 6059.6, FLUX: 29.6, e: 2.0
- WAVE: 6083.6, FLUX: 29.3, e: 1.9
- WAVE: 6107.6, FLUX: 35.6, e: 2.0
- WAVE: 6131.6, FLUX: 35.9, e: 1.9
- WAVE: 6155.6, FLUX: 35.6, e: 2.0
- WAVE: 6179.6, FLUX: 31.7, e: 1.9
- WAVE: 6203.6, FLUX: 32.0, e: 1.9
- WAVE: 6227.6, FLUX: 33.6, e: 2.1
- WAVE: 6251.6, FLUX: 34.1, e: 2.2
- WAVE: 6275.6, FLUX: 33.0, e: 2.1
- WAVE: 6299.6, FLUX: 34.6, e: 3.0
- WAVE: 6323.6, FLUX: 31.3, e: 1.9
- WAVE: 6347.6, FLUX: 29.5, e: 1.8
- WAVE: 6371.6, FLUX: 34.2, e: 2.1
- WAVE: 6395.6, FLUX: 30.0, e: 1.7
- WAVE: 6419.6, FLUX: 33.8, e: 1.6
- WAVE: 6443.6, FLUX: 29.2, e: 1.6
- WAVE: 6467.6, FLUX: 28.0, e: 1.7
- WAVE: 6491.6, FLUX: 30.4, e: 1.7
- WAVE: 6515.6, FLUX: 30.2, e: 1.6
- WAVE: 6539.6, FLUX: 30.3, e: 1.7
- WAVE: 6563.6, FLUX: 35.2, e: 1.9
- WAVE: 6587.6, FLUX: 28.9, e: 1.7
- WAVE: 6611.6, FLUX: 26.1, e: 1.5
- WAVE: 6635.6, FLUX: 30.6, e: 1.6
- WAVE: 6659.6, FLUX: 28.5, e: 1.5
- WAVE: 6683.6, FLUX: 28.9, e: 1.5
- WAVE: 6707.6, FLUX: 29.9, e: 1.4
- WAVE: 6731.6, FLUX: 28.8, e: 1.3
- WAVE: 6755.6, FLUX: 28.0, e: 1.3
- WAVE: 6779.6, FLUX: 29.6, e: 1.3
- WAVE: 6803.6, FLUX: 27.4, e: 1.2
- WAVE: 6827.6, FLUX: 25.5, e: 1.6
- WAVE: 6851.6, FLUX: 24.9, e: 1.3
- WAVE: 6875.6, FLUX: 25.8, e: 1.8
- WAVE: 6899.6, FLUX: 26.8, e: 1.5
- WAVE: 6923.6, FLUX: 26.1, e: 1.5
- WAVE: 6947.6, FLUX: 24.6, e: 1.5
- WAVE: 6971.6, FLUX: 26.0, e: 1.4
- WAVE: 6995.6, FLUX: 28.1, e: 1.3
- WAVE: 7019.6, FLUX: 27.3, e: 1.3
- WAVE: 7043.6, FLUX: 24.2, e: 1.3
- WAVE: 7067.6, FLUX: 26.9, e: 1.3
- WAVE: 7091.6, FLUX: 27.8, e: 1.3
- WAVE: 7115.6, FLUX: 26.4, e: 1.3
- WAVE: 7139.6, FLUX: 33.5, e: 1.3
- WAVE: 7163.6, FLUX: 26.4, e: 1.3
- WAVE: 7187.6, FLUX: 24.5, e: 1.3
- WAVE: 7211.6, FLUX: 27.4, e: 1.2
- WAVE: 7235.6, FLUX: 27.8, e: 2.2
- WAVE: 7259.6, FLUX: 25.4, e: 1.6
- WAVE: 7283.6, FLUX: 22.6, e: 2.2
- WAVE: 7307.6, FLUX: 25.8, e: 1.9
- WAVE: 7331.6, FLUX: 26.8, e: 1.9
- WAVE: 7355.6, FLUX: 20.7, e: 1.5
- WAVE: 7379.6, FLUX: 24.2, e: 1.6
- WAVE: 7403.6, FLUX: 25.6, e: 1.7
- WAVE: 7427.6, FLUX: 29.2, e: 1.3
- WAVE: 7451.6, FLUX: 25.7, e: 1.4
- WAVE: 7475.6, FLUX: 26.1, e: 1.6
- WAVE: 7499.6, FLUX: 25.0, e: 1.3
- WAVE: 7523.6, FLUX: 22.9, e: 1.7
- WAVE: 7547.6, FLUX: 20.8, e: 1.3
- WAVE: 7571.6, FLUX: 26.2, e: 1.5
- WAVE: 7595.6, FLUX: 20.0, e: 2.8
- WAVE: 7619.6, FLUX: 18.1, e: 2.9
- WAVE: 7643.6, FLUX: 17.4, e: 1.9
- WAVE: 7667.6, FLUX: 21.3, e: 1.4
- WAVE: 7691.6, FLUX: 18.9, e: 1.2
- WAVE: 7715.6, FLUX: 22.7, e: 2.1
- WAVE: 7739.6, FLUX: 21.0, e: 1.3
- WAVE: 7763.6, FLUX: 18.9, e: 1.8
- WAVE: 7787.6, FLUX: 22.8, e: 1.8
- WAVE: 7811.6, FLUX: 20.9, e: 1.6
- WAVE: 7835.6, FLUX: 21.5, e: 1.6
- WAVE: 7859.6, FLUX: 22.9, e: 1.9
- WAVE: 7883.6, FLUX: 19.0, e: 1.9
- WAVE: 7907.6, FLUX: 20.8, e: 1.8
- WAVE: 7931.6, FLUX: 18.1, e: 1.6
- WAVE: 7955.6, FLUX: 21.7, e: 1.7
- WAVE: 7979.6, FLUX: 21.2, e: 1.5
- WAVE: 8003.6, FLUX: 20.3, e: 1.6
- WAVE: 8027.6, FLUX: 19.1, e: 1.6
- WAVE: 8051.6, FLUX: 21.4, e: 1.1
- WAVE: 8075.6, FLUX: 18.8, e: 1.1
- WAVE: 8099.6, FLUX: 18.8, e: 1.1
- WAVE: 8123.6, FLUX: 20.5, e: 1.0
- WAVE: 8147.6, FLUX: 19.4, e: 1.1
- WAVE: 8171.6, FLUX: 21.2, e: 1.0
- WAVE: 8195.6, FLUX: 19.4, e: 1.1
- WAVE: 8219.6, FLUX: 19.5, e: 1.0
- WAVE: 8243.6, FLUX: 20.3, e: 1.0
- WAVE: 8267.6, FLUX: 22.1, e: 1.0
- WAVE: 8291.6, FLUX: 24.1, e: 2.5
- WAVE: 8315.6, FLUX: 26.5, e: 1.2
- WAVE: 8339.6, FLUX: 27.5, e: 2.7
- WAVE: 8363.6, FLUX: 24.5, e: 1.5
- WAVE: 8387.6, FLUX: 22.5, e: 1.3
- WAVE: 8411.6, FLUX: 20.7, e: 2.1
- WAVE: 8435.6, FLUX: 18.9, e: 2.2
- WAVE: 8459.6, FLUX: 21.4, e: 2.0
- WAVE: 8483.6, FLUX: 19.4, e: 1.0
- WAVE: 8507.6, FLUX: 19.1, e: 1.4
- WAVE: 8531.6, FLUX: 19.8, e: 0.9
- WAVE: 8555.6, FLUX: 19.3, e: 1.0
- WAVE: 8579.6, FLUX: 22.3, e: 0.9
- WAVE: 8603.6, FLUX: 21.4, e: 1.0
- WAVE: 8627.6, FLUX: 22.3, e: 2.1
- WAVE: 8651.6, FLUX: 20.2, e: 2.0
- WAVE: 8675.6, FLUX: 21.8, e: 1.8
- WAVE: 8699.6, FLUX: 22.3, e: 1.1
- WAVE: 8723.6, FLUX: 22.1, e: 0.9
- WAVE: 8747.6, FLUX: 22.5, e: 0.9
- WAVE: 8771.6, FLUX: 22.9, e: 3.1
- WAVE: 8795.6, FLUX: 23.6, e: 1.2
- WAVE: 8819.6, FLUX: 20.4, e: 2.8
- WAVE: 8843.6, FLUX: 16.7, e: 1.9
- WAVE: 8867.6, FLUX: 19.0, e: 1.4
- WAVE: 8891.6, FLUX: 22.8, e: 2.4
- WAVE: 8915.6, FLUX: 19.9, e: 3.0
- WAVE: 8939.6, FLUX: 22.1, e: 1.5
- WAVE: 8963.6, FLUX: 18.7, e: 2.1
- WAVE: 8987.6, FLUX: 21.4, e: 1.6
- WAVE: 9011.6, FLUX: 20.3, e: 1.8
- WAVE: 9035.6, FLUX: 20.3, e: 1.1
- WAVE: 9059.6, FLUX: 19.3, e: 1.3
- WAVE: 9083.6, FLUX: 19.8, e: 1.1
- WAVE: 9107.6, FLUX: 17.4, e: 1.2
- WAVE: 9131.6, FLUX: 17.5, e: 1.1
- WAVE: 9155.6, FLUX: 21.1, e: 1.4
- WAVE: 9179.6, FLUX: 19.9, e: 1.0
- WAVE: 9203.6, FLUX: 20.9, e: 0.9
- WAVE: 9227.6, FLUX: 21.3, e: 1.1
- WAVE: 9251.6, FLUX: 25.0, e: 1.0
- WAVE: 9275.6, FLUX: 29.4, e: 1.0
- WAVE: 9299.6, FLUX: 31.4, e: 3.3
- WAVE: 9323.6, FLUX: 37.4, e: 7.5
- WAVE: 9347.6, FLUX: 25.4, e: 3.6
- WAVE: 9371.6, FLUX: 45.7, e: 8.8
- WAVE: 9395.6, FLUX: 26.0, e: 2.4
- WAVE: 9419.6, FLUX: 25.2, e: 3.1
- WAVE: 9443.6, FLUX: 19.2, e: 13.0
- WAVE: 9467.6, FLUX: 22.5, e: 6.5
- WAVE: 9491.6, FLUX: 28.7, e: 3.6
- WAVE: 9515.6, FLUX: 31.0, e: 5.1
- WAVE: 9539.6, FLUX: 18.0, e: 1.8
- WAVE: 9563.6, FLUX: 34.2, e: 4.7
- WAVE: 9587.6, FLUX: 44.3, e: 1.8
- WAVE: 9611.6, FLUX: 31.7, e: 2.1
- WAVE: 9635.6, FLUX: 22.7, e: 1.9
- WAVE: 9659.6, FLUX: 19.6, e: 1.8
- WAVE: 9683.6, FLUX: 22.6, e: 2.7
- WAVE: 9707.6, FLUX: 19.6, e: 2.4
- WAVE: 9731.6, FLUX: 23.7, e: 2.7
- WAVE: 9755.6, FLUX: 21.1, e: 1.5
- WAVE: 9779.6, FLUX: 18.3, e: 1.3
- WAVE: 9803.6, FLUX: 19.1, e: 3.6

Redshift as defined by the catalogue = 0.917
